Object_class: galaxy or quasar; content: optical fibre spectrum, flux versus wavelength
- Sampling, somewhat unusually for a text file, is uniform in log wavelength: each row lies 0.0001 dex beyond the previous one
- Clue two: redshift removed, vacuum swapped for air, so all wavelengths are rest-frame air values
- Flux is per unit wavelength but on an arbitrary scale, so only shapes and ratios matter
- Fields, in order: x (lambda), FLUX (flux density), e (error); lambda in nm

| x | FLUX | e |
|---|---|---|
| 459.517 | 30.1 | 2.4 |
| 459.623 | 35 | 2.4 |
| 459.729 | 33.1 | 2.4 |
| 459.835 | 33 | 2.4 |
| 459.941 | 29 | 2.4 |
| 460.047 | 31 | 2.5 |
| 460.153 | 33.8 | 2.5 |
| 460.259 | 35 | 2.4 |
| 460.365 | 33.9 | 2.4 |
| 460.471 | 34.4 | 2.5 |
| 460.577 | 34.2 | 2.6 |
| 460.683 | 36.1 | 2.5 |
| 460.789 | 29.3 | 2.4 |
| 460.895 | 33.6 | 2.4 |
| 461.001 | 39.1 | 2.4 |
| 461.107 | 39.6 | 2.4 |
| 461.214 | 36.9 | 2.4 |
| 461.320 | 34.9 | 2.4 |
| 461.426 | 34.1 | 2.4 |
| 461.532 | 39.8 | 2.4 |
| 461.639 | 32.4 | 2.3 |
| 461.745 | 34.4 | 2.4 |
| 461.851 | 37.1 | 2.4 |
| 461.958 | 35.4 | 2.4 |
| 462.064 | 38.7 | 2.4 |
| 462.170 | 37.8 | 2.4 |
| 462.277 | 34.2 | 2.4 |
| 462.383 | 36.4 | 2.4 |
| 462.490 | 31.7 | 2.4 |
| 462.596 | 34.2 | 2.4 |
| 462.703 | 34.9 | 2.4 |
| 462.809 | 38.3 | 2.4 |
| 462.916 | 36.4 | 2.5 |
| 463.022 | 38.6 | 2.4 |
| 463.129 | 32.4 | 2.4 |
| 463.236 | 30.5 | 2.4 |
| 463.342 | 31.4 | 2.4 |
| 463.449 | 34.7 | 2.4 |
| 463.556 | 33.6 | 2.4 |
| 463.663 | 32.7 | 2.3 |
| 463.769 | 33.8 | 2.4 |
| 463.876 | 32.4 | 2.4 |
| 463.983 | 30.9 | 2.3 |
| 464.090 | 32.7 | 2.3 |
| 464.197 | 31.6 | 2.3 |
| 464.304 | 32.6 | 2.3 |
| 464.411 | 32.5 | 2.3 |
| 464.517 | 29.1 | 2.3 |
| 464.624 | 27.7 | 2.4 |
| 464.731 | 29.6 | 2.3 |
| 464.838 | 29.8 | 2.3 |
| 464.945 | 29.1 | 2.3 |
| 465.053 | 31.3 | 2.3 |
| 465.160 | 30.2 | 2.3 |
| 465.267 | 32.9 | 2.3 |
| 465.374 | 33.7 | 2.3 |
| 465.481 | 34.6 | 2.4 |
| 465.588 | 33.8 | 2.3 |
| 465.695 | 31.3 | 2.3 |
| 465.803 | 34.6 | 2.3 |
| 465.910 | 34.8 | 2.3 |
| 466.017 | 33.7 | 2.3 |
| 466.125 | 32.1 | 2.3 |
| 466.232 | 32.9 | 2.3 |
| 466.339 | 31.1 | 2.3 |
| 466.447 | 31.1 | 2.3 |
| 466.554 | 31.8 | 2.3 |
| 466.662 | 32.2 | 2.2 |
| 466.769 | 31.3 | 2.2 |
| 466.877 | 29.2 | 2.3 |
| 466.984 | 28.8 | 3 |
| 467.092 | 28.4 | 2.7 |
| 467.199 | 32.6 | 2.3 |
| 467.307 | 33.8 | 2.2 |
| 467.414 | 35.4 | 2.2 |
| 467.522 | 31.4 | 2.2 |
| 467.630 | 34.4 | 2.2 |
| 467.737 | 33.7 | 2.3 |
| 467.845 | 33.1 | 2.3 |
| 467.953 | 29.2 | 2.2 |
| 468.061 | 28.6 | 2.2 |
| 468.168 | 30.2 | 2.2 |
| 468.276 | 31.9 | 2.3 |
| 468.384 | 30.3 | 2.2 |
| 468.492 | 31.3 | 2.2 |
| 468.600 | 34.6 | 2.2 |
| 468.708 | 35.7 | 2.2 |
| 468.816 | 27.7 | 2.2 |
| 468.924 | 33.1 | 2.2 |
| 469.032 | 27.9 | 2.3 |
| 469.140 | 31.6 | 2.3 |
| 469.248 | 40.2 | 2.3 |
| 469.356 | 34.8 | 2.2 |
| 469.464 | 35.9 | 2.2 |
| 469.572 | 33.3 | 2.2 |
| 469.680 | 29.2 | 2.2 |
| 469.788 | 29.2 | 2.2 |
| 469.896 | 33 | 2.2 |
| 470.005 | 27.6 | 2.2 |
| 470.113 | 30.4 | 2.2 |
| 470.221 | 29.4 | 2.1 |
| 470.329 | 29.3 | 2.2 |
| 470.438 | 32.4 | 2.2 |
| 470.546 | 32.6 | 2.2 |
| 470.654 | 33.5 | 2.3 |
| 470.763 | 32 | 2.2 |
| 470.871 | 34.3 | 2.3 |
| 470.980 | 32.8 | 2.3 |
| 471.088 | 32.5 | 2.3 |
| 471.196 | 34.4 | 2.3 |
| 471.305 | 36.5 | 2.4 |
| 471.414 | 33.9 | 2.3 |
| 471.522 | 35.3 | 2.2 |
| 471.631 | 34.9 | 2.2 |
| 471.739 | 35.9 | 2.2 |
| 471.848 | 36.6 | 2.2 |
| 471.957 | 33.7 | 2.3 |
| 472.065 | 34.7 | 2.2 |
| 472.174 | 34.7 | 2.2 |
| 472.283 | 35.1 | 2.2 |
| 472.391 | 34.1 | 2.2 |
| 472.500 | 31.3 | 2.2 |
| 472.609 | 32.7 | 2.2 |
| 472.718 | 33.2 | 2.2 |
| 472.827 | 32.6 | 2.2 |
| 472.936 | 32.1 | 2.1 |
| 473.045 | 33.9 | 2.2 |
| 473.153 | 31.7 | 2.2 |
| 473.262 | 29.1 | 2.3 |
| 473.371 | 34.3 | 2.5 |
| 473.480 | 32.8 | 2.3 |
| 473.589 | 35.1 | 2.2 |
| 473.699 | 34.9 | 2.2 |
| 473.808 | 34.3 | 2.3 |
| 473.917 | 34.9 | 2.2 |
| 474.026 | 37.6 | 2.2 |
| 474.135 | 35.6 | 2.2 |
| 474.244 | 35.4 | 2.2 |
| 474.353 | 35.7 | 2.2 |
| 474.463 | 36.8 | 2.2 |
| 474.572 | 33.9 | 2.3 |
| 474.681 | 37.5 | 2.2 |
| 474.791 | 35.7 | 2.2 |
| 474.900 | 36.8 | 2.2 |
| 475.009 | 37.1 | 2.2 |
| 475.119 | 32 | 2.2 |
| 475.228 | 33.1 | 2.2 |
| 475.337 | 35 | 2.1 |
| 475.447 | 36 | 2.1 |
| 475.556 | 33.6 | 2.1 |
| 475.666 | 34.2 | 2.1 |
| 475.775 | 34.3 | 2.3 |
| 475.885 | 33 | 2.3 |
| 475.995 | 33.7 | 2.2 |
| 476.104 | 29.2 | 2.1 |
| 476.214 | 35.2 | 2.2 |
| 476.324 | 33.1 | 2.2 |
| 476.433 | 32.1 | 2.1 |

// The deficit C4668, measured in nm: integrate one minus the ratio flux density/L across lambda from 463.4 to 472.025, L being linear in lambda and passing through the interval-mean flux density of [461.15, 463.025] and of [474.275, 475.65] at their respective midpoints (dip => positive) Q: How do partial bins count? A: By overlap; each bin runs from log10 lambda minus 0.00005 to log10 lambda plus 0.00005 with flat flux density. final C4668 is 0.80 nm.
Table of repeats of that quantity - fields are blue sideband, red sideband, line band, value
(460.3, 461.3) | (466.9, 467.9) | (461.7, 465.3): 0.09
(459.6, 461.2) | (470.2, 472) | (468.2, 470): 0.07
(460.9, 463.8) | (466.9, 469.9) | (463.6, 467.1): 0.21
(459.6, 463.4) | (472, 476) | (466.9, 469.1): 0.19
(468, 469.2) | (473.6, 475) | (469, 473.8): 0.04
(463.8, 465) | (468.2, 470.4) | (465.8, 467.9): -0.07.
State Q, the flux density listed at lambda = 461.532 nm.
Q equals 39.8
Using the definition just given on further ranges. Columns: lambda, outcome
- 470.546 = 32.6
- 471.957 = 33.7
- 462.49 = 31.7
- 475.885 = 33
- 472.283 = 35.1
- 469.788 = 29.2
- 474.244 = 35.4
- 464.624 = 27.7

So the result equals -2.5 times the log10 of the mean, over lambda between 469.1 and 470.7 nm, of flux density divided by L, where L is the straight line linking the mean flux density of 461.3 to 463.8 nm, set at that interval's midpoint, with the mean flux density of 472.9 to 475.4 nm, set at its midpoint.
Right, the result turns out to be 0.08 mag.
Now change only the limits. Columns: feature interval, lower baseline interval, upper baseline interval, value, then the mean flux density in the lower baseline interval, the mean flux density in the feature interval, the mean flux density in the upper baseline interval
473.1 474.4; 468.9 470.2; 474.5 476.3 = -0.017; 32.1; 34.3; 34.4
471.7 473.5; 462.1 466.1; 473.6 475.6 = 0.046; 33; 33.4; 35.3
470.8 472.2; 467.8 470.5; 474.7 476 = -0.060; 31.6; 34.6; 34.6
